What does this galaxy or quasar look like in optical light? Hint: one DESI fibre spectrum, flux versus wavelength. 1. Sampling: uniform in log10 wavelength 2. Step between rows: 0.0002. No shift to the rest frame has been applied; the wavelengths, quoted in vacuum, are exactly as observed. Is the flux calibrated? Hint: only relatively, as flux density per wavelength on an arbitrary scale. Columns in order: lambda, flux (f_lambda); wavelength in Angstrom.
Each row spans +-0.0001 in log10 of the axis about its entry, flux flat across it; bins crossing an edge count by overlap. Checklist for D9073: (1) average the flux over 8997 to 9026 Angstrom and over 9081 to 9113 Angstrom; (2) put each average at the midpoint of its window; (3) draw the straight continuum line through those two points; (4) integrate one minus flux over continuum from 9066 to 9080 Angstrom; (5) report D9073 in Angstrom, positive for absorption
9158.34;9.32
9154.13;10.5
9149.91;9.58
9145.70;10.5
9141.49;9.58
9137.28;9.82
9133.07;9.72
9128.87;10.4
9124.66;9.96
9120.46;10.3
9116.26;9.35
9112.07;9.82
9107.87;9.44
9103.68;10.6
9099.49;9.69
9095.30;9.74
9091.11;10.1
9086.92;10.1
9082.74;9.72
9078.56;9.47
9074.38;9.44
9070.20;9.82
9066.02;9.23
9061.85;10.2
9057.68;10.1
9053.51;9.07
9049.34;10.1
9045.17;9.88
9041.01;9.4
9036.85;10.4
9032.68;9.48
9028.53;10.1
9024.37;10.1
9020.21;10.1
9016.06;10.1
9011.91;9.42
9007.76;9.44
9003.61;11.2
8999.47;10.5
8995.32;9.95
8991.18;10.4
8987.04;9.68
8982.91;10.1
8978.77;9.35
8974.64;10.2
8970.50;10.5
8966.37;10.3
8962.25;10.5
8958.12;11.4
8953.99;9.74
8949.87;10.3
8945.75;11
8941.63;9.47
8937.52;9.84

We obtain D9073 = 0.6 Angstrom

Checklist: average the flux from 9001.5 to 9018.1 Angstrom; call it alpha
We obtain 10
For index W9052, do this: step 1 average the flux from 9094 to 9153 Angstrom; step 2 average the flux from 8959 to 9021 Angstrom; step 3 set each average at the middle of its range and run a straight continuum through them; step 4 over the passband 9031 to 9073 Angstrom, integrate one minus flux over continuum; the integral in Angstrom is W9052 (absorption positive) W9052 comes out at 1.1 Angstrom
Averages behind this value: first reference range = 10.1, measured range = 9.76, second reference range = 9.9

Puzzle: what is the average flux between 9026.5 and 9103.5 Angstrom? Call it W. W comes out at 9.8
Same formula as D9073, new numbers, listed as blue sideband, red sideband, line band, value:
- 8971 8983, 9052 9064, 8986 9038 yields -1.0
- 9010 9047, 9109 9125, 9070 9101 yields 0.3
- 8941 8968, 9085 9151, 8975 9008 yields 0.6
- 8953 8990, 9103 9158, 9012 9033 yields 0.3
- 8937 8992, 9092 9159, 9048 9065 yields 0.4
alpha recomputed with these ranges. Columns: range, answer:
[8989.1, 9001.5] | 10.3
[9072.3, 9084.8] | 9.54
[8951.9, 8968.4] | 10.5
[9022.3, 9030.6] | 10.1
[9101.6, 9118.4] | 9.81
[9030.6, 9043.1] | 9.77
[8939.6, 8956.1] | 10.1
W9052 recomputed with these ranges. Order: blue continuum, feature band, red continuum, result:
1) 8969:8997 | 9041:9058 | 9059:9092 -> 0.2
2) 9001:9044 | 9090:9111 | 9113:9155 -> 0.1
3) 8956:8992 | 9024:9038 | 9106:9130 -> 0.2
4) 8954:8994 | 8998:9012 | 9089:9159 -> -0.1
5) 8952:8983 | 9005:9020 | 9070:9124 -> 0.5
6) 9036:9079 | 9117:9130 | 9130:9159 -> -0.3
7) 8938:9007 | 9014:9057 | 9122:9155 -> 1.2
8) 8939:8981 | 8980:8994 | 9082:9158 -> 0.3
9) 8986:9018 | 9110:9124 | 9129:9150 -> 0.2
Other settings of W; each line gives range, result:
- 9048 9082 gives 9.67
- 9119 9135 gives 10.1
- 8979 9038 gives 10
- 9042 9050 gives 9.89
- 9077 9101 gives 9.81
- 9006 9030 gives 9.87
